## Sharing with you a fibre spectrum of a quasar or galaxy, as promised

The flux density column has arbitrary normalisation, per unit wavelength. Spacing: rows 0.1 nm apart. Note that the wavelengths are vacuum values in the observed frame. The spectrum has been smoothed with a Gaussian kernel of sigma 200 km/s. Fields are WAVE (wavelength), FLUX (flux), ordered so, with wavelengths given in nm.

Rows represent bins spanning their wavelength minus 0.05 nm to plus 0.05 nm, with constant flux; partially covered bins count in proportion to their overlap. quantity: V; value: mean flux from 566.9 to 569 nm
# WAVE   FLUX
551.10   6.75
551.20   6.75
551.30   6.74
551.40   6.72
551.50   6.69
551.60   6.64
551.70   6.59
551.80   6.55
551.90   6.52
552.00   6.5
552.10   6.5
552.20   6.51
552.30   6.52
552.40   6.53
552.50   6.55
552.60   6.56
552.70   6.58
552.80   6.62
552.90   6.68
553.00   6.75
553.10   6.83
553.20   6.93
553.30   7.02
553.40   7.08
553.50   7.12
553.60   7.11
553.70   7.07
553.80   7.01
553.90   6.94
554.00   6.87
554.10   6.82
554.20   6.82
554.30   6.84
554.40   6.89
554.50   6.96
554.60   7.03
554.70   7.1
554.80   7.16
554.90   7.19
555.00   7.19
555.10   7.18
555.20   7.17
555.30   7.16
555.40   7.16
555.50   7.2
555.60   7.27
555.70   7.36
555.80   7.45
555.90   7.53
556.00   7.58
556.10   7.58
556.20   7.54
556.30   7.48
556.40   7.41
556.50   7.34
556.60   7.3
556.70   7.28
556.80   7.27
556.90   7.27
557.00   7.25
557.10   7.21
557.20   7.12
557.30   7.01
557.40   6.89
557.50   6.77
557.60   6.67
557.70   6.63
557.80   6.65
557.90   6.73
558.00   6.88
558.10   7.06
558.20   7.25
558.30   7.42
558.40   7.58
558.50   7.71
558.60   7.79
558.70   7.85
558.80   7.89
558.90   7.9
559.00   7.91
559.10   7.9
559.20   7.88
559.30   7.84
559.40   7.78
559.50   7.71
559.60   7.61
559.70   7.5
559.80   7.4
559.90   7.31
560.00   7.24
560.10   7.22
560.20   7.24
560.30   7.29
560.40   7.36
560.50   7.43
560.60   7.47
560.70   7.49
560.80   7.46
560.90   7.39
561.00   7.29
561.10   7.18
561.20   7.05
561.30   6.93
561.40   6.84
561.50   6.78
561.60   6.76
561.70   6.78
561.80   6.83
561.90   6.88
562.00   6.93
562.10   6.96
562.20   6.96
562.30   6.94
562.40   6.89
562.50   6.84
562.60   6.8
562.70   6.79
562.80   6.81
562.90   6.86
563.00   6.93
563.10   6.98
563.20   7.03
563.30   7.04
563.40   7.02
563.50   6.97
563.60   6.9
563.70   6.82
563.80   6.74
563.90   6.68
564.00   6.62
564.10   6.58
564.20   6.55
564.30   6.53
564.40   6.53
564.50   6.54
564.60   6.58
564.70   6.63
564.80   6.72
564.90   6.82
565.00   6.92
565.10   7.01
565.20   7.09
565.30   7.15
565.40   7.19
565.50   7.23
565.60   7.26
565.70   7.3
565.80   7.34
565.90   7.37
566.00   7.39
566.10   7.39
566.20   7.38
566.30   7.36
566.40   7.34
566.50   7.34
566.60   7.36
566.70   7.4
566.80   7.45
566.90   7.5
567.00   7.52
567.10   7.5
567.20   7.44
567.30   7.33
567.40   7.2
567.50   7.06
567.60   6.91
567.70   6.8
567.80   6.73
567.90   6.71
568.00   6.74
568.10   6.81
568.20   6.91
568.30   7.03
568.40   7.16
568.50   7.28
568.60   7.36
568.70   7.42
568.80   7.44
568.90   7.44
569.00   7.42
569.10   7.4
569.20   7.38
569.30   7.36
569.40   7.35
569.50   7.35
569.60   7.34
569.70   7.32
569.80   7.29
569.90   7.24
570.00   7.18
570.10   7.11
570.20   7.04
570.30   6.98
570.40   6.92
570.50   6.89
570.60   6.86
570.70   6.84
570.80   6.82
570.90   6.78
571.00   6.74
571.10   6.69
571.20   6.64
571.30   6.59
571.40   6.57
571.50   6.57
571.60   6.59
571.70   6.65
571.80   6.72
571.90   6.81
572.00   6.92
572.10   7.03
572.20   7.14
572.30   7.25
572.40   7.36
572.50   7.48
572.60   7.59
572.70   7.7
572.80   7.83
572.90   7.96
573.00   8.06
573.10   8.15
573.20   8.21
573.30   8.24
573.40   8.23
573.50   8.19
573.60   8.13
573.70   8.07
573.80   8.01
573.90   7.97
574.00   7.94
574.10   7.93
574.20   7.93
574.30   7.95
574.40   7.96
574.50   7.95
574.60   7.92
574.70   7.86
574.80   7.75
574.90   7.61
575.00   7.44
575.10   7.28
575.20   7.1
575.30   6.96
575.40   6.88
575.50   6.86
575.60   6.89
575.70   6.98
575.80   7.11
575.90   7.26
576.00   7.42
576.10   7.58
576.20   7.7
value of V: 7.15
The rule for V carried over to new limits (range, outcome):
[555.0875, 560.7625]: 7.36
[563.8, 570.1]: 7.13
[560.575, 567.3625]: 7.04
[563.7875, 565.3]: 6.72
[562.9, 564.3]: 6.83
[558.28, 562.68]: 7.32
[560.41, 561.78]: 7.14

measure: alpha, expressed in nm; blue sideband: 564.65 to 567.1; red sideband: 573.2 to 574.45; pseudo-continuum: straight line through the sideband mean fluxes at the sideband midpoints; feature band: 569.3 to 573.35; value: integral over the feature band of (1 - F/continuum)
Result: 0.32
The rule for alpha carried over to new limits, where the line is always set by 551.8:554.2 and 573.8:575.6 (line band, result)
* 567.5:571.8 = 0.226 nm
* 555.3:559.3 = -0.236 nm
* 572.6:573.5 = -0.059 nm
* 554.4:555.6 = -0.051 nm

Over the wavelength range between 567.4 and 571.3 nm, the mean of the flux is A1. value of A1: 7.07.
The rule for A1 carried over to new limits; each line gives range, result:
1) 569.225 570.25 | 7.26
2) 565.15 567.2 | 7.35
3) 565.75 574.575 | 7.32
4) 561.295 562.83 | 6.86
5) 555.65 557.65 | 7.27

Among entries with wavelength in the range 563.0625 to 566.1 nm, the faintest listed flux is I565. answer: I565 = 6.53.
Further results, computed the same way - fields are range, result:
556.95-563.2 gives 6.63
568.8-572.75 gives 6.57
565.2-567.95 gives 6.71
